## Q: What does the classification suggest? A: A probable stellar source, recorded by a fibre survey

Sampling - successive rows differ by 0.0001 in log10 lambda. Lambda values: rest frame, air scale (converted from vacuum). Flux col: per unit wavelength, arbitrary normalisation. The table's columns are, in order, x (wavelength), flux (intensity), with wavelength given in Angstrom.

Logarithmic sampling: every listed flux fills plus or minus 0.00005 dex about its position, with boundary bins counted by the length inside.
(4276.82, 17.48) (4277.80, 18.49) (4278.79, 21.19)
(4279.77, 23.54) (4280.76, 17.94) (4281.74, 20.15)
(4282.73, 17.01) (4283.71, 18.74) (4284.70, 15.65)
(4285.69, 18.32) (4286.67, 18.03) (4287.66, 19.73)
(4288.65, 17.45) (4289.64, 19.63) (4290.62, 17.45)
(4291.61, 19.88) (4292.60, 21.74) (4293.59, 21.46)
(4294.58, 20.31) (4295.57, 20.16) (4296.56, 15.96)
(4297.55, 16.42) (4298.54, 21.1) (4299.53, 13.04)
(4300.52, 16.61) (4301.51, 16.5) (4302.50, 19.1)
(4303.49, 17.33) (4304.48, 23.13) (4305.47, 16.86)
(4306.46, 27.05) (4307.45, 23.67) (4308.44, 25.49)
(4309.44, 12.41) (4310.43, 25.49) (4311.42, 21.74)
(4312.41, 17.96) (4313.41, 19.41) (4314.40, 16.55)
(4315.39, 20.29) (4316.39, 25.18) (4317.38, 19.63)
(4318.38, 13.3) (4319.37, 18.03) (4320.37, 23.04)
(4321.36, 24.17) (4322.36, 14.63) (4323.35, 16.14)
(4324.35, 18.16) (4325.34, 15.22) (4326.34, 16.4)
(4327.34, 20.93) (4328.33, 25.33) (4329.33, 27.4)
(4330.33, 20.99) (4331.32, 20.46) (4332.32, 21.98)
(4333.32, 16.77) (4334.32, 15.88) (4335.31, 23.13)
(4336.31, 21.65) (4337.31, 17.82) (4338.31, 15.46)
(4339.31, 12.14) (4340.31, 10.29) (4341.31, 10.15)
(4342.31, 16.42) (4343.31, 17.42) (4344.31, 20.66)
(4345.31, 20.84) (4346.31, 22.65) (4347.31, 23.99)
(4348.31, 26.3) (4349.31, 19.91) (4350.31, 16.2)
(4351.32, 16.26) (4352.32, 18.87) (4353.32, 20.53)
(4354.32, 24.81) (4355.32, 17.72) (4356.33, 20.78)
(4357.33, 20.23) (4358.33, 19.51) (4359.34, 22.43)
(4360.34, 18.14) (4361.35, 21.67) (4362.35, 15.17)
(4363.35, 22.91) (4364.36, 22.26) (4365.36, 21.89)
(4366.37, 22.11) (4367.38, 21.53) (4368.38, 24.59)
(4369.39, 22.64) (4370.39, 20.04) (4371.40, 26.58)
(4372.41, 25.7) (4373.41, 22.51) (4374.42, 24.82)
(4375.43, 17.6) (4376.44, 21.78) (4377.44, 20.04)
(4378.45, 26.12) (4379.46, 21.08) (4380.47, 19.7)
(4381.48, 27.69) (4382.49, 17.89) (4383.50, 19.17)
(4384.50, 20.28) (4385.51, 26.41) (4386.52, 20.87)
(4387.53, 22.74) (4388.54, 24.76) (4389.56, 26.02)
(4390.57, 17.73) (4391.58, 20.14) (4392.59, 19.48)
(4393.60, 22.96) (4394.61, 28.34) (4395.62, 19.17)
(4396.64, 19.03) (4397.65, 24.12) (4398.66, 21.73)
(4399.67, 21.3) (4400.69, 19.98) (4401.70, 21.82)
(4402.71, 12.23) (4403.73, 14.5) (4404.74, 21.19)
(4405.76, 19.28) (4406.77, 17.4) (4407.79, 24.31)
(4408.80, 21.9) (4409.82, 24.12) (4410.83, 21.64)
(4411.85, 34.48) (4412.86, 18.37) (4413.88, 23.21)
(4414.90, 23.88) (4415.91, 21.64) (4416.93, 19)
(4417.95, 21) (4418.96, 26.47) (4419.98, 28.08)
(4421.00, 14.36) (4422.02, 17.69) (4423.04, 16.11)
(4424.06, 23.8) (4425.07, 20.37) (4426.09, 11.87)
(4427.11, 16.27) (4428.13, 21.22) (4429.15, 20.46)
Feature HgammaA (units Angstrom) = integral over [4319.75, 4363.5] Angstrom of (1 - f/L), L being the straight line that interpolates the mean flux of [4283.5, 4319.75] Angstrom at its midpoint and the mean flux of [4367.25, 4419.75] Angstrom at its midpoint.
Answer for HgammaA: 2.34 Angstrom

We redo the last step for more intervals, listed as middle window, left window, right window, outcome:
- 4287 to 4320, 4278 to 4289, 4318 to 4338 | -0.35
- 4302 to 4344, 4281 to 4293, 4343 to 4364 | 0.82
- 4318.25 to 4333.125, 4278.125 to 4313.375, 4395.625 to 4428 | -0.10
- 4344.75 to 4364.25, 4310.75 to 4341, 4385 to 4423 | -0.56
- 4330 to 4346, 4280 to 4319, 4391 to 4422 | 1.88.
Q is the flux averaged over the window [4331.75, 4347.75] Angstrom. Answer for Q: 17.9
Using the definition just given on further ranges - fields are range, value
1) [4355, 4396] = 21.8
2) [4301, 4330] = 20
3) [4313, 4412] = 20.5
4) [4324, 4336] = 20.3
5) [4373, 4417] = 21.7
